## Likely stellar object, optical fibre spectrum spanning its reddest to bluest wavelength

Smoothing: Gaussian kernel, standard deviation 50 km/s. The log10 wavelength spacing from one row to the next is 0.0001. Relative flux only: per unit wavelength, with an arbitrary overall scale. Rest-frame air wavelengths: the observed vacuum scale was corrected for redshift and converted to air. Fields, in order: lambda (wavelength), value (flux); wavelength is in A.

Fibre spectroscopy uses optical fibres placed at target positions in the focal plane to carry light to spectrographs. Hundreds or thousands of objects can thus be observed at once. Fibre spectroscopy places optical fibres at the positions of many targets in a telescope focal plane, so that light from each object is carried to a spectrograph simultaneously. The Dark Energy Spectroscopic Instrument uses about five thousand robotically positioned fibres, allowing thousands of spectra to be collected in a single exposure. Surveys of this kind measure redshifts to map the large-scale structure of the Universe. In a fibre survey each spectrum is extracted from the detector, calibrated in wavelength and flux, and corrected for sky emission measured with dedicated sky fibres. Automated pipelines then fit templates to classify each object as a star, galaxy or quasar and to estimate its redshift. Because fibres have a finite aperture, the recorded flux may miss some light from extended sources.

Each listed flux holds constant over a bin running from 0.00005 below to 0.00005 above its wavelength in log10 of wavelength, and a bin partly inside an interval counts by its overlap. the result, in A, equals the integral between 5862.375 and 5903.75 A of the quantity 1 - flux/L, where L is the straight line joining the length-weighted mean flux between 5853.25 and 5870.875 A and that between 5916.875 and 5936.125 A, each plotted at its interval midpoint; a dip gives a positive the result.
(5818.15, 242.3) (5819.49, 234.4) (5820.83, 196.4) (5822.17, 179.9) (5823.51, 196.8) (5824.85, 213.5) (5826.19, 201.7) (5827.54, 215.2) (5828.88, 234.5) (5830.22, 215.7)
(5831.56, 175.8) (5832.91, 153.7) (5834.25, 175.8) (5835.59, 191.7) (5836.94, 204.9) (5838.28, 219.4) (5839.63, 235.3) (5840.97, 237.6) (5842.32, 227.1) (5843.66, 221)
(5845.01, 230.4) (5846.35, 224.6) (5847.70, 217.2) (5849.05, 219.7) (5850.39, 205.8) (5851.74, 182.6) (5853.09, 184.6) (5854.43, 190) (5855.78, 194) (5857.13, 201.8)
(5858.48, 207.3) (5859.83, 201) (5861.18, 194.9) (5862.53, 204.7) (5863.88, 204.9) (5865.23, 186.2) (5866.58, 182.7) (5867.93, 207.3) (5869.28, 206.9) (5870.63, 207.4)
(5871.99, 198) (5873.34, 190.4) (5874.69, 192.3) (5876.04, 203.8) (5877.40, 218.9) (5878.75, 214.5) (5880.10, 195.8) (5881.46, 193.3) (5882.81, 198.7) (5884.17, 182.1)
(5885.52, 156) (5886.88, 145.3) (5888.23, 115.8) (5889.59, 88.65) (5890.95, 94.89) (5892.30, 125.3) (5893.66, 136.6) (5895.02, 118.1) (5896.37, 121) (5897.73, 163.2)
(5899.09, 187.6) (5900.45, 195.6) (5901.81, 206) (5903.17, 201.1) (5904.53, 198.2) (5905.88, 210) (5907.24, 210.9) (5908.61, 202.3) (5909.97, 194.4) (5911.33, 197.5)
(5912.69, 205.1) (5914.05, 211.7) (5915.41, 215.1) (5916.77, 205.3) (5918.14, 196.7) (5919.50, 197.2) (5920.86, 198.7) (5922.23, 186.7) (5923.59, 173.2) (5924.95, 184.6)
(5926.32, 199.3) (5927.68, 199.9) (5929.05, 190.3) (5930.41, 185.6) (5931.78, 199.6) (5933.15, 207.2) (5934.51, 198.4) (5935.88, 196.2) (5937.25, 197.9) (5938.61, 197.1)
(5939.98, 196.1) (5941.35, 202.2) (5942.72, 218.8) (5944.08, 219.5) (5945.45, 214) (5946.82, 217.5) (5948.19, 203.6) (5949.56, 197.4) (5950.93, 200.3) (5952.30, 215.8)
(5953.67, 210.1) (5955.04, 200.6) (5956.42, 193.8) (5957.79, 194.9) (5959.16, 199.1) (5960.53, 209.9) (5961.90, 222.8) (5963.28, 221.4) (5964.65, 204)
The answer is 4.6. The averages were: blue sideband 199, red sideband 194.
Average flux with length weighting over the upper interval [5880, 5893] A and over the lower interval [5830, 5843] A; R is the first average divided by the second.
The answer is 0.73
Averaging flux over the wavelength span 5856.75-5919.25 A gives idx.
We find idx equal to 185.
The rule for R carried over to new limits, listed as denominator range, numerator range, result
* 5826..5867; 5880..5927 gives 0.87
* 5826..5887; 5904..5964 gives 1.00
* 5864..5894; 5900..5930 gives 1.13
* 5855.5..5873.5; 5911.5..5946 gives 1.00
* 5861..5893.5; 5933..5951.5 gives 1.15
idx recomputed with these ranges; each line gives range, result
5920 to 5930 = 190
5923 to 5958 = 201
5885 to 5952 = 186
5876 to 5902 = 161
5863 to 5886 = 197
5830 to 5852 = 208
